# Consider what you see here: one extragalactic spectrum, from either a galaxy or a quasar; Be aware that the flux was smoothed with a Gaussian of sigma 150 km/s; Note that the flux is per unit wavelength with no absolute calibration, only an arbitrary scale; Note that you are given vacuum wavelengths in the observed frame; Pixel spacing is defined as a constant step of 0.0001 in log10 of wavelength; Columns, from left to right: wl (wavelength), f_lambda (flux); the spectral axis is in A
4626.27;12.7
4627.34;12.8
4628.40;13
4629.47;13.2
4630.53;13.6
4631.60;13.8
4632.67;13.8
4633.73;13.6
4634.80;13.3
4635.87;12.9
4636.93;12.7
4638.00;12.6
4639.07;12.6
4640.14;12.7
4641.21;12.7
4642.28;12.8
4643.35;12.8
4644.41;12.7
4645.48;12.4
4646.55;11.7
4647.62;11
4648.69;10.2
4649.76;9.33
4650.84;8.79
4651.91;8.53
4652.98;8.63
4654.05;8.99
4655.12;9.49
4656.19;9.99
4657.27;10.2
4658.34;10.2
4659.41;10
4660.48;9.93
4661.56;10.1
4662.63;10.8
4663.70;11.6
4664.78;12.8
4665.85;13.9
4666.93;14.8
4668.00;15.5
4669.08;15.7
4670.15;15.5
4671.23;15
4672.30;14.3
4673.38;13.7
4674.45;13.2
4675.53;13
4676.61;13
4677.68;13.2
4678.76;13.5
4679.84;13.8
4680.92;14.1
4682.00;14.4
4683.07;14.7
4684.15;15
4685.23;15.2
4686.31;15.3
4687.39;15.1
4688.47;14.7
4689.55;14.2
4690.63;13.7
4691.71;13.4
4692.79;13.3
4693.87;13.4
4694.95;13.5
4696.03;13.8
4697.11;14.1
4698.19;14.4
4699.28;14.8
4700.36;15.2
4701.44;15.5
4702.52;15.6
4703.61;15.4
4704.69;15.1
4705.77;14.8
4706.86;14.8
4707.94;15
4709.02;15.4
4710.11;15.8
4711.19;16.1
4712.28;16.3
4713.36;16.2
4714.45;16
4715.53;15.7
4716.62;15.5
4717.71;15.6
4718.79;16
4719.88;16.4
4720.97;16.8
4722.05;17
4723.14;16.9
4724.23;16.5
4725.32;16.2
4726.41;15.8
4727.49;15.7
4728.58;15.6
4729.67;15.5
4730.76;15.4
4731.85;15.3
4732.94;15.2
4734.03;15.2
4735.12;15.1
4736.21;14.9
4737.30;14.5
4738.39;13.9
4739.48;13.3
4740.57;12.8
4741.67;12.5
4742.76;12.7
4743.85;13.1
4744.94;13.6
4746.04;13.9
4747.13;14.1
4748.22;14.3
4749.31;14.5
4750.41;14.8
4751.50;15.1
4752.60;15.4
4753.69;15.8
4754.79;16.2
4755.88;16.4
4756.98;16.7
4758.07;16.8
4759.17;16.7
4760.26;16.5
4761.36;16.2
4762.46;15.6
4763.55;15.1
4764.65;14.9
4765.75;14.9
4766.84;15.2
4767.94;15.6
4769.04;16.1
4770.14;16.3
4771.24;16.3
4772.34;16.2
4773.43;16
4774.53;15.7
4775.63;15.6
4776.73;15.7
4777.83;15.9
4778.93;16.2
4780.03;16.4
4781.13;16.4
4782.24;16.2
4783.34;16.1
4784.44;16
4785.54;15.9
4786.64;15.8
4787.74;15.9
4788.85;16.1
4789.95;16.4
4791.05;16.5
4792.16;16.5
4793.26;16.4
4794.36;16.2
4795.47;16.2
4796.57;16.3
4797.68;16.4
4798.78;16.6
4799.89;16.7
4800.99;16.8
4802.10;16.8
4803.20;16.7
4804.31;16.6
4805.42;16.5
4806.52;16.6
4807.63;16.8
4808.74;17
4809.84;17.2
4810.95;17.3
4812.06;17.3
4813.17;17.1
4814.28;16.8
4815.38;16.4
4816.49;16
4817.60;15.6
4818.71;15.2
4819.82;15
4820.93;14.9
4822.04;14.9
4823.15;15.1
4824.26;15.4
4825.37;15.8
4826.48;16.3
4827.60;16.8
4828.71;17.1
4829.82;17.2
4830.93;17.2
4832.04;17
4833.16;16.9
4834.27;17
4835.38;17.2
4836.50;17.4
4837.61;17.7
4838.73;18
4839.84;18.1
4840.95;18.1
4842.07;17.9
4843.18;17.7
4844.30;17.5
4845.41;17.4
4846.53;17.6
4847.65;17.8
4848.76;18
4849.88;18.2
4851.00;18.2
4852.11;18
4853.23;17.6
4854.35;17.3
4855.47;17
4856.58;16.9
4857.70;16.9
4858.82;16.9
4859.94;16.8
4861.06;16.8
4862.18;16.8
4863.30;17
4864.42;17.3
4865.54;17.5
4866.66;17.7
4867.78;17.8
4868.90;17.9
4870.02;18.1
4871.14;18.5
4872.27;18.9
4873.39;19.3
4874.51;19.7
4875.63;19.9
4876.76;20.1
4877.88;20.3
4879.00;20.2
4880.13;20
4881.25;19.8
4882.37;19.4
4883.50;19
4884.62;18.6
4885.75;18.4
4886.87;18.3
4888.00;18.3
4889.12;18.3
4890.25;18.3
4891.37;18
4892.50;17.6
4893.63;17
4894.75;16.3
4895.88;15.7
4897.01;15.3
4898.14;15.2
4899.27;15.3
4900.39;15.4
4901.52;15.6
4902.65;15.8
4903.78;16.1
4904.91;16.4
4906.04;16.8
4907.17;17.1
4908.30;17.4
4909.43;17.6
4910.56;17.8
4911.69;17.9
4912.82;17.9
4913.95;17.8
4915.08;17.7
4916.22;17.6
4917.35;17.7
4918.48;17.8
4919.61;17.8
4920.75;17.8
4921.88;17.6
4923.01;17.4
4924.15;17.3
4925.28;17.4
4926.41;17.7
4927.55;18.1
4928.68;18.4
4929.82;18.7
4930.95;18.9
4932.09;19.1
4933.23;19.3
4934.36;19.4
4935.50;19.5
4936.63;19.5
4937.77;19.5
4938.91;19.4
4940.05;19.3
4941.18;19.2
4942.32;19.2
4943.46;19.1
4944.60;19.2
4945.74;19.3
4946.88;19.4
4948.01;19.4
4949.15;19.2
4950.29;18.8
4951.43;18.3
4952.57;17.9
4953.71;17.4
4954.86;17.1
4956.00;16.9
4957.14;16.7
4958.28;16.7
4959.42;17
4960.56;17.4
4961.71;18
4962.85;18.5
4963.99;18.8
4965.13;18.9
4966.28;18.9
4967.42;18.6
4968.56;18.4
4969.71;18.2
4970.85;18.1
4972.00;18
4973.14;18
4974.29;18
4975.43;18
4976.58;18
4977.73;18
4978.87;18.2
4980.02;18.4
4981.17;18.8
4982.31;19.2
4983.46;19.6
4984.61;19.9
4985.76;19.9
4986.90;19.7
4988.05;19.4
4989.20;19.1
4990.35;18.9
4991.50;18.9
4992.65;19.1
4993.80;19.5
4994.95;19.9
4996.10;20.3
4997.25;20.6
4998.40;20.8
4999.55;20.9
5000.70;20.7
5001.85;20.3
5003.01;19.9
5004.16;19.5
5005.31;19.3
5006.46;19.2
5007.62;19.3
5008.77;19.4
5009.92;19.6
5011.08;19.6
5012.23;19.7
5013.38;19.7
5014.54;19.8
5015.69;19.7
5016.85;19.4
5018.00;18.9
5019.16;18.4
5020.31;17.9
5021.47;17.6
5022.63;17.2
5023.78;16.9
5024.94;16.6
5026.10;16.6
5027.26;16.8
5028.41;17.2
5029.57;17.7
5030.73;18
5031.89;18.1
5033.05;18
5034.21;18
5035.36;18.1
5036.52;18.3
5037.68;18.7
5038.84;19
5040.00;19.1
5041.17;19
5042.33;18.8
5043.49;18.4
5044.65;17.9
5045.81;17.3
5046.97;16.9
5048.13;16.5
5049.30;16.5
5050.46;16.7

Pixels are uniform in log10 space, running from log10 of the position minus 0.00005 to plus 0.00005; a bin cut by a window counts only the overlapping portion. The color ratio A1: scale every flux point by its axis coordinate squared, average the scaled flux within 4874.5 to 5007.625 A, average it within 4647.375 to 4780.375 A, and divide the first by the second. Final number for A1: 1.41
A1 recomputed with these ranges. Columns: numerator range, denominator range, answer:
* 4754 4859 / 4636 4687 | 1.42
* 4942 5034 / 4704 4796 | 1.33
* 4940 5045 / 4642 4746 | 1.52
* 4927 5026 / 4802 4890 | 1.14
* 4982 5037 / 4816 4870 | 1.19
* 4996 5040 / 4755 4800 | 1.29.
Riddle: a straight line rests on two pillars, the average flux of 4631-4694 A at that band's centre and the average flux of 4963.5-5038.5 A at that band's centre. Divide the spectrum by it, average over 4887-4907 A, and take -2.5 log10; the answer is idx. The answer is 0.02 mag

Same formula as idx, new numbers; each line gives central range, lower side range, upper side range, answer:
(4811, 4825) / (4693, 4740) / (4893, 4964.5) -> 0.04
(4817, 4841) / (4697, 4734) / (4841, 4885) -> 0.07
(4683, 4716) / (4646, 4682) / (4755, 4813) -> -0.13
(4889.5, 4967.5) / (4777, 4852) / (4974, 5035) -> 0.01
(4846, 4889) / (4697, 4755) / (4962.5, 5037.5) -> -0.07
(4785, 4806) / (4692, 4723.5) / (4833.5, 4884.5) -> 0.03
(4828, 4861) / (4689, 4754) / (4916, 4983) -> -0.04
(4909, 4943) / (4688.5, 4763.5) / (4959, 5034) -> -0.03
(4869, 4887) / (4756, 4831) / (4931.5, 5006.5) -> -0.10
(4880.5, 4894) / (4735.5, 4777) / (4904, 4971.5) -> -0.07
